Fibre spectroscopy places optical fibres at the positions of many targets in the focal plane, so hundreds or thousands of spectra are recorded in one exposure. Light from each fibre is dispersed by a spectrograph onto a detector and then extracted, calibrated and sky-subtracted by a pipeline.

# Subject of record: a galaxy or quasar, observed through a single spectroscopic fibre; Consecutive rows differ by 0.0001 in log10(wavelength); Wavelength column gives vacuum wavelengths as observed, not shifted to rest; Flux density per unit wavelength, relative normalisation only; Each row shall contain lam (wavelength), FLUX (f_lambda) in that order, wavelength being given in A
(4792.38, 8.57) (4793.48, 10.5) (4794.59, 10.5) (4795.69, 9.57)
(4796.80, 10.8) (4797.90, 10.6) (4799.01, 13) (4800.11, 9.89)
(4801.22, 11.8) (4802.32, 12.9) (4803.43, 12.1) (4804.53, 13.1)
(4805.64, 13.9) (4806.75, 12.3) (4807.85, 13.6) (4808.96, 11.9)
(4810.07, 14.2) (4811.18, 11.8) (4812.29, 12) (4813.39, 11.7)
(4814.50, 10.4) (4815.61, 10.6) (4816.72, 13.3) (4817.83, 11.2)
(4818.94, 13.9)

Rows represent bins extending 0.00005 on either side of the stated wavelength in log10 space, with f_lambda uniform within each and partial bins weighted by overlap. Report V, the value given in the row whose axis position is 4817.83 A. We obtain 11.2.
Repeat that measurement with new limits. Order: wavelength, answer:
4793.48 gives 10.5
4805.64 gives 13.9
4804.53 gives 13.1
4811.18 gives 11.8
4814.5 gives 10.4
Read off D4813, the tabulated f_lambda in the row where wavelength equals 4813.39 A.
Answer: 11.7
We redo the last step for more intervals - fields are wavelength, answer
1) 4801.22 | 11.8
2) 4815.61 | 10.6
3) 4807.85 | 13.6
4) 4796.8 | 10.8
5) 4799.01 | 13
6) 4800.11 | 9.89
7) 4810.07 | 14.2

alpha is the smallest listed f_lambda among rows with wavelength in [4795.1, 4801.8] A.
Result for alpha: 9.57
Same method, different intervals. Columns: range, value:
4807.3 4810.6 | 11.9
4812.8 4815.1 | 10.4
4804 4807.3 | 12.3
